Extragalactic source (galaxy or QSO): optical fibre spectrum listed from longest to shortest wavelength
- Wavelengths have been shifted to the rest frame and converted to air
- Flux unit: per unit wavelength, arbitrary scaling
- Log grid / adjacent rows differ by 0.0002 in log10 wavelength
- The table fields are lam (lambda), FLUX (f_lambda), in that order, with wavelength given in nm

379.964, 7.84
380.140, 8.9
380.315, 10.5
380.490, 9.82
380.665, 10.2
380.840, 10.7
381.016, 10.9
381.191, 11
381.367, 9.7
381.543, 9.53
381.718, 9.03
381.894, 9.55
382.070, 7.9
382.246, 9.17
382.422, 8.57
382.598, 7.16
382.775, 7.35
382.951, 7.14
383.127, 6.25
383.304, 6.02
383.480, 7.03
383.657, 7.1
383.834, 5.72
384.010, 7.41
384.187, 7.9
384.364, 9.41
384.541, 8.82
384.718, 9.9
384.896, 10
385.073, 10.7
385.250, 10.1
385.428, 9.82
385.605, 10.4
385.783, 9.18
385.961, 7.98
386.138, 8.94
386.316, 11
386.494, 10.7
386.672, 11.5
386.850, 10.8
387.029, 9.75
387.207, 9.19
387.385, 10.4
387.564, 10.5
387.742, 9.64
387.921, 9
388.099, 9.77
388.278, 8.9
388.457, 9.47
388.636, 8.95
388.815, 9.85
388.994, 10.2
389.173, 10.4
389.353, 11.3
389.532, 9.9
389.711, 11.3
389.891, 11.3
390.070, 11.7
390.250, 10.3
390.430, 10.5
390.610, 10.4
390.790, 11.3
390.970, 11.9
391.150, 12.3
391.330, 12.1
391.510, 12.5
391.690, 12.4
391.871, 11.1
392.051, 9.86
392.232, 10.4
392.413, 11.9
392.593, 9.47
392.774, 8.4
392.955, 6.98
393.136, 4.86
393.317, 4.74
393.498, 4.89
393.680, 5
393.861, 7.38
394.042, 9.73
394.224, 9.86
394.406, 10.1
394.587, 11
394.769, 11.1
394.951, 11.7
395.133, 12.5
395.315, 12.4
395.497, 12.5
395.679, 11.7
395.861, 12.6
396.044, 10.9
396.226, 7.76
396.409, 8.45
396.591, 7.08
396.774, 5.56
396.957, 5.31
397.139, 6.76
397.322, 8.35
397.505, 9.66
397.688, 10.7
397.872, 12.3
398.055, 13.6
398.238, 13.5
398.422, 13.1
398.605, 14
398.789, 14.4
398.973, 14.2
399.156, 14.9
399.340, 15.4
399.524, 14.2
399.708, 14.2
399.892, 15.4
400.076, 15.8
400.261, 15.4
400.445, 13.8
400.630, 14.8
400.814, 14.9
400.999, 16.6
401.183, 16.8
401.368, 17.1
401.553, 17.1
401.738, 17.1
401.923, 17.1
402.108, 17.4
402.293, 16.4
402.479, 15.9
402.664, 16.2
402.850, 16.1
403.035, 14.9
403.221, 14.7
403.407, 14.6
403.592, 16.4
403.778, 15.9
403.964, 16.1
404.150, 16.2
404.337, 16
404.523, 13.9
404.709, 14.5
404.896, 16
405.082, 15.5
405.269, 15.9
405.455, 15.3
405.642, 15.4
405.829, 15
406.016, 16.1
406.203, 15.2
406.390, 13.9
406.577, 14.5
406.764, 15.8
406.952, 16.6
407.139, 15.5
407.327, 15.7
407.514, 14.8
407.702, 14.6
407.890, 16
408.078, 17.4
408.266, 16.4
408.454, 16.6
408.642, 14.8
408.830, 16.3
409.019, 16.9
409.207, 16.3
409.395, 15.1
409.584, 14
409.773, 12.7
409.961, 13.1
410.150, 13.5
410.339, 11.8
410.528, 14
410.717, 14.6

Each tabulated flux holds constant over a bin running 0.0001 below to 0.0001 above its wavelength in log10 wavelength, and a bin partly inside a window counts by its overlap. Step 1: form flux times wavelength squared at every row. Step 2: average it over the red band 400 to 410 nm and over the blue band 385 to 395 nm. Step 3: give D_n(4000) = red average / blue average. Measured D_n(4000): 1.70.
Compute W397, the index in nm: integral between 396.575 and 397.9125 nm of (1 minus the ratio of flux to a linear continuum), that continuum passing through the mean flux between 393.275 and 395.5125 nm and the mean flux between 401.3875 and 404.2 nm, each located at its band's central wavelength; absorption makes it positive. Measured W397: 0.42 nm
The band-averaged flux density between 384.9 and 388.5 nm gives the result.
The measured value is 9.9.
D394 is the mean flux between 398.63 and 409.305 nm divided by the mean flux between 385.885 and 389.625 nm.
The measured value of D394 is 1.6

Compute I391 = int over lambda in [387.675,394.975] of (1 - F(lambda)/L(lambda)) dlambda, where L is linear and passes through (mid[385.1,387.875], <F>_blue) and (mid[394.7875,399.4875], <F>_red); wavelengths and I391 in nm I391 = 0.48 nm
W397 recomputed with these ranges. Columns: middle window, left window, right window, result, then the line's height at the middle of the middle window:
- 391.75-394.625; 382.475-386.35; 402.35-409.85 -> 0.708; 11.3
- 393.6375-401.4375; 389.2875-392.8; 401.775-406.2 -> 0.893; 13.4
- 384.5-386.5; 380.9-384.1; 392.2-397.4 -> -0.344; 8.35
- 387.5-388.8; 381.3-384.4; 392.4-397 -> -0.172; 8.36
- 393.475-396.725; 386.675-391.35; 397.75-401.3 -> 0.754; 12.8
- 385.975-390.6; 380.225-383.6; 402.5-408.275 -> 0.191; 10.6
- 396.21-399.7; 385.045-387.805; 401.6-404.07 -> 0.779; 14.3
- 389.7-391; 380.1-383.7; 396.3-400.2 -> -0.091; 10.3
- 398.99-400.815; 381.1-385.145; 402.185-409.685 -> -0.158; 13.7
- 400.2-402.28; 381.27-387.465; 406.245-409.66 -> -0.378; 13.7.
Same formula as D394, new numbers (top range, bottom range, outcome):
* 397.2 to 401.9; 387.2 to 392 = 1.34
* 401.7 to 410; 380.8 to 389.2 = 1.70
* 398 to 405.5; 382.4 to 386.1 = 1.86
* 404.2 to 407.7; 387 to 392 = 1.44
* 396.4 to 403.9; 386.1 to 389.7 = 1.38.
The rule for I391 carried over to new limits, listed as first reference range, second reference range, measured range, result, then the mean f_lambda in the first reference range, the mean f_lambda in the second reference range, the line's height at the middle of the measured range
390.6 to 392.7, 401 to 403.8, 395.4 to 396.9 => 0.434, 11.3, 16.3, 13.4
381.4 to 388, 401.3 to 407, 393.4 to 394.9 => 0.438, 8.94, 15.8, 12.3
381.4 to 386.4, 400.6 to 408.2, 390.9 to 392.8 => 0.021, 8.55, 15.8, 11.3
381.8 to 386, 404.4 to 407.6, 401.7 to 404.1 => -0.291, 8.36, 15.3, 14.3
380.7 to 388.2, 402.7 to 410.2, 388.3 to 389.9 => 0.040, 9.12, 15.4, 10.4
